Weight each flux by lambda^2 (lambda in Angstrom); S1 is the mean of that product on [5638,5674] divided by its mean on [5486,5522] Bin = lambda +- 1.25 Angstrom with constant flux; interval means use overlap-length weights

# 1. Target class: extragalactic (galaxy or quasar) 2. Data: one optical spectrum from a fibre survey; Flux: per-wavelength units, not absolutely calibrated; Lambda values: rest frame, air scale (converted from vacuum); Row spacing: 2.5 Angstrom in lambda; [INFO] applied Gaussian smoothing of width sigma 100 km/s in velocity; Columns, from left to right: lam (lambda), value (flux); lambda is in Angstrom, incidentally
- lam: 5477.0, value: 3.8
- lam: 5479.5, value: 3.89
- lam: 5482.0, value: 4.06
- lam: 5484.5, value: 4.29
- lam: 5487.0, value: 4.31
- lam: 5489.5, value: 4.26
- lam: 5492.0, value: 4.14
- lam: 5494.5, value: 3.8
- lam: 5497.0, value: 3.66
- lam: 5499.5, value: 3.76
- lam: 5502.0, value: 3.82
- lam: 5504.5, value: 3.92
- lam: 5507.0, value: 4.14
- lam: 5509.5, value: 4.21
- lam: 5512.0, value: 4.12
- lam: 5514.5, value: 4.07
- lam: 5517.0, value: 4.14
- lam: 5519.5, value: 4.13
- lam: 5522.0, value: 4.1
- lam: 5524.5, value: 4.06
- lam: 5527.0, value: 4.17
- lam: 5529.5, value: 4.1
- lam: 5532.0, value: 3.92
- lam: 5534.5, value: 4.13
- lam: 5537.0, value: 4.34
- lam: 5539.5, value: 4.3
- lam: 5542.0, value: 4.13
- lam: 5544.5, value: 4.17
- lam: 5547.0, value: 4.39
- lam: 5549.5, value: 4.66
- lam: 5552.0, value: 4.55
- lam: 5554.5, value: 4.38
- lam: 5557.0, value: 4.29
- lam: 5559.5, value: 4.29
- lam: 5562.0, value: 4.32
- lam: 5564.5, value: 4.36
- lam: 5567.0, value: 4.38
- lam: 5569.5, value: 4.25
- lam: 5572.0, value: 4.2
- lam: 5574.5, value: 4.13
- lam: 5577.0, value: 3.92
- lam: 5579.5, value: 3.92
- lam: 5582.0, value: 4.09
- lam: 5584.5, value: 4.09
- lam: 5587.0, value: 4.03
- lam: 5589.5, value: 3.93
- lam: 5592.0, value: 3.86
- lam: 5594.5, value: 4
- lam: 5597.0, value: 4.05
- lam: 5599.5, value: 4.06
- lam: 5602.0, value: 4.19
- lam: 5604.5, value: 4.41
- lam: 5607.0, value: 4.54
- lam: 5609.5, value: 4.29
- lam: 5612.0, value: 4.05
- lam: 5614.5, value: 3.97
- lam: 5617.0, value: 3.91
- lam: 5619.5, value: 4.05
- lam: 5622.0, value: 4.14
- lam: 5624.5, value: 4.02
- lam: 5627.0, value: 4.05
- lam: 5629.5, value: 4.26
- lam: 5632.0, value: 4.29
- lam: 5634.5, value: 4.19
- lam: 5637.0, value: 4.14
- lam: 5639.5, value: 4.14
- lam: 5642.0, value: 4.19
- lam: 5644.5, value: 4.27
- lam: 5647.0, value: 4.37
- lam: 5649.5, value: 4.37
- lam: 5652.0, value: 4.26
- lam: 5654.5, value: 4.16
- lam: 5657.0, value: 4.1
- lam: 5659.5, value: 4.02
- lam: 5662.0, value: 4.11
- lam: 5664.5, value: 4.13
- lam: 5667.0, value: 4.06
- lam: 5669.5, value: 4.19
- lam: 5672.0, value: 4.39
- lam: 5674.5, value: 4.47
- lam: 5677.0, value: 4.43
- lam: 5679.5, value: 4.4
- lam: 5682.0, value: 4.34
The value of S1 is 1.1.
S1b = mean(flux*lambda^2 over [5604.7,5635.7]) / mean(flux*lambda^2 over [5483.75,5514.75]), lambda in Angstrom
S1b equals 1.1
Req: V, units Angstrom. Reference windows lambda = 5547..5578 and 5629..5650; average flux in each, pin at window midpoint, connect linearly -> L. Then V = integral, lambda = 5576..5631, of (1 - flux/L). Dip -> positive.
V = 2.5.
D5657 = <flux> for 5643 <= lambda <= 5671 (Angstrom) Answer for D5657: 4.19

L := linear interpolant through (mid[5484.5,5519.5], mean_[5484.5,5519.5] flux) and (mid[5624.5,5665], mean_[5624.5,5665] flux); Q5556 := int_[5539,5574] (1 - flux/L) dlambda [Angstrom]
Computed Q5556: -2.0 Angstrom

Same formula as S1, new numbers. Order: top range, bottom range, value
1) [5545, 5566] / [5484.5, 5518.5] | 1.11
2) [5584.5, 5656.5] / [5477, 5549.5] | 1.05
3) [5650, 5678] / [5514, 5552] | 1.05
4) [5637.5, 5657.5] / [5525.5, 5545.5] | 1.06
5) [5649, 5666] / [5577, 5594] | 1.07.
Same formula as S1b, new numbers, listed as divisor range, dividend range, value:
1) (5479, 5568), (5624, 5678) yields 1.06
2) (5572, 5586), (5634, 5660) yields 1.07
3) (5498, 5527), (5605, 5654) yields 1.08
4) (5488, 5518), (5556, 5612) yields 1.07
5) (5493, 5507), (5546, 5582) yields 1.14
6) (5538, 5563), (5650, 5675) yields 1.00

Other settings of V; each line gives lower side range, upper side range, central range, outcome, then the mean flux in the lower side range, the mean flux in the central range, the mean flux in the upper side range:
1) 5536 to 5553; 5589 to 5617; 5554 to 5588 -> 0.52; 4.36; 4.19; 4.12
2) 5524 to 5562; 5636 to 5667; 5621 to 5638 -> 0.18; 4.26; 4.16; 4.18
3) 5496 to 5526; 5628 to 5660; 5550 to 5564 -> -1.02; 4.02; 4.38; 4.22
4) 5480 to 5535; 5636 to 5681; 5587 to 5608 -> 0.22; 4.06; 4.12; 4.23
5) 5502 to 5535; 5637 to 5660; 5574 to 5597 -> 0.85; 4.08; 4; 4.21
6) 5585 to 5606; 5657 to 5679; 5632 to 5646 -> -0.12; 4.07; 4.2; 4.22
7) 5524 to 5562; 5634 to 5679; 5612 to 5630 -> 0.80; 4.26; 4.05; 4.23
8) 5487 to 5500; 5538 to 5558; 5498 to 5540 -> 0.76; 3.97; 4.08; 4.36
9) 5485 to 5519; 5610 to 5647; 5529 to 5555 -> -1.38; 4.04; 4.28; 4.13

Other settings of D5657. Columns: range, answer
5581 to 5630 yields 4.1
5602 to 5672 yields 4.18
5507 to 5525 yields 4.12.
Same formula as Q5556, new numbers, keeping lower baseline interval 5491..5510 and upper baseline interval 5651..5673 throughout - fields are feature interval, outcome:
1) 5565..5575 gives -0.59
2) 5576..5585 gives 0.08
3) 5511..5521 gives -0.44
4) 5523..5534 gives -0.30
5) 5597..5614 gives -0.66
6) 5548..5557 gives -1.12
